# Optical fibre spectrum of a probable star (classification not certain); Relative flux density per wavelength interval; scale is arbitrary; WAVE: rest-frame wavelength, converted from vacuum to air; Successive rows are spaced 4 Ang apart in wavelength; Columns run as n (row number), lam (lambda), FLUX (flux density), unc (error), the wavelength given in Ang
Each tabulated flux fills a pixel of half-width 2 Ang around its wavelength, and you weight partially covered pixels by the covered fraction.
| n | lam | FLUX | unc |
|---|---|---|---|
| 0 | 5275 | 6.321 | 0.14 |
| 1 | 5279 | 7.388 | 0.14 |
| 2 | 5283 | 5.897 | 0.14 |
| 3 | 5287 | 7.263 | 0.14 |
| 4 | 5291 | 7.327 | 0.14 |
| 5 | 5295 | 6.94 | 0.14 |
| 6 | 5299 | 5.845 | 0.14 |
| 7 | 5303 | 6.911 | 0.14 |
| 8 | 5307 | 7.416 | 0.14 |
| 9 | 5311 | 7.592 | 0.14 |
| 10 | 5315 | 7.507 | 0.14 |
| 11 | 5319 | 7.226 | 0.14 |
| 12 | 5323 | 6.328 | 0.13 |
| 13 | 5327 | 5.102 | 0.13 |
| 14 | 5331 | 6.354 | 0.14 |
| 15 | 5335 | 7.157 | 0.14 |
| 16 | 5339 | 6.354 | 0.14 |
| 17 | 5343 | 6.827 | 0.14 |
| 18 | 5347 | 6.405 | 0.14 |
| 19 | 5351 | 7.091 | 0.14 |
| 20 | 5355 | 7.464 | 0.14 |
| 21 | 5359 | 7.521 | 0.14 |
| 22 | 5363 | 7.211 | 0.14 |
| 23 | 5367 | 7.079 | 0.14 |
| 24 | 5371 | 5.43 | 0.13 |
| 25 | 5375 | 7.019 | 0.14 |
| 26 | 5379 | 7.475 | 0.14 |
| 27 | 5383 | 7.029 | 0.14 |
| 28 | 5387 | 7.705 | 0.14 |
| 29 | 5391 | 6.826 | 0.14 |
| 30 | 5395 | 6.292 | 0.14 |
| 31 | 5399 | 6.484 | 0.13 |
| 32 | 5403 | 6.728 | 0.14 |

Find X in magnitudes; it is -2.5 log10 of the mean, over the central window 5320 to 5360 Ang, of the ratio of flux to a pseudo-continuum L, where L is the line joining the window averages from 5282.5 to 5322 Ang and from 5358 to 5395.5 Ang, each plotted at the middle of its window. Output 0.05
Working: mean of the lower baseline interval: 7.02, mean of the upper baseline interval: 6.97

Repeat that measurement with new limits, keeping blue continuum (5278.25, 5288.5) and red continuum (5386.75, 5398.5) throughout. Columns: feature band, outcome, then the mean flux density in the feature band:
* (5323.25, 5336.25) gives 0.10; 6.17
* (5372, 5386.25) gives -0.05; 7.1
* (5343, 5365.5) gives -0.05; 7.11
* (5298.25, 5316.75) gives -0.06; 7.13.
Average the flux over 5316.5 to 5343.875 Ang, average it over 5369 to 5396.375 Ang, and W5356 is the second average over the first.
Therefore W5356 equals 1.05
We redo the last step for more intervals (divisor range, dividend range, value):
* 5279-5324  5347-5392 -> 1.01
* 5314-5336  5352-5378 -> 1.07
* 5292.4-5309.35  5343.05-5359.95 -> 1.04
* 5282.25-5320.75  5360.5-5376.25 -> 0.95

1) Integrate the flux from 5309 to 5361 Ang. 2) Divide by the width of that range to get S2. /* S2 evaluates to 6.84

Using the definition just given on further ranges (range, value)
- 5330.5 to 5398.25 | 6.9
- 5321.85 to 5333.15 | 5.91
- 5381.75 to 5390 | 7.33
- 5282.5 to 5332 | 6.78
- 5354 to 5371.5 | 7.04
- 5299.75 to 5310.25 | 7.06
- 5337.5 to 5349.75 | 6.57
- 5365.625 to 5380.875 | 6.73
